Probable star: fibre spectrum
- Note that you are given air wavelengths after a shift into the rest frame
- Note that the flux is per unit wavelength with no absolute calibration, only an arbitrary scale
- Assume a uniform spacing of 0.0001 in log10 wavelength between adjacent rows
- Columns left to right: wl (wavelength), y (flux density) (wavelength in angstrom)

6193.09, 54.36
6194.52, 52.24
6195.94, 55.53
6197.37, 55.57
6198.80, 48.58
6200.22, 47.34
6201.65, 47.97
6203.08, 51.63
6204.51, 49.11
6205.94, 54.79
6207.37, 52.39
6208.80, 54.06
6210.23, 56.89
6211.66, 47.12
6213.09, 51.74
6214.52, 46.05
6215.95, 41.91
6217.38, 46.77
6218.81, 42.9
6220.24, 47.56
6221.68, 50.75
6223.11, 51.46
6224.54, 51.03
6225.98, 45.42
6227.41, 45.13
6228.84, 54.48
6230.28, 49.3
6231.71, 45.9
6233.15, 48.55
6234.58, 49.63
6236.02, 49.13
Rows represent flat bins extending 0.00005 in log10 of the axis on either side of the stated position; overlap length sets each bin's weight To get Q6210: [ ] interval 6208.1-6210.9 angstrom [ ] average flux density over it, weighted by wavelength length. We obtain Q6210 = 55.5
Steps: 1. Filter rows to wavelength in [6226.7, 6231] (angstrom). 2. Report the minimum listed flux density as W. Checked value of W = 45.13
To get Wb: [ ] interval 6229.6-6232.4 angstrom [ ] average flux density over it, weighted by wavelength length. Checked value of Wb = 47.7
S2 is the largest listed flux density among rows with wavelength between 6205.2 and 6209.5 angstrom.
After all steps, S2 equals 54.79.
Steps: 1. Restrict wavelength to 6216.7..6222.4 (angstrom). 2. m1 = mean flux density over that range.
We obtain 47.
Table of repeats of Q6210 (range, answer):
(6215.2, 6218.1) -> 44.4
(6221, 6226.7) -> 49.7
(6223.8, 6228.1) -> 47.2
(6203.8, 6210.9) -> 53.4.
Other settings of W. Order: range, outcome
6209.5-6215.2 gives 46.05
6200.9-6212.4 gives 47.12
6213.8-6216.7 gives 41.91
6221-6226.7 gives 45.42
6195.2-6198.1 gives 55.53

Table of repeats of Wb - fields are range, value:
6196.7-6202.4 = 49.8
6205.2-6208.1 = 53.5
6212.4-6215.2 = 48.9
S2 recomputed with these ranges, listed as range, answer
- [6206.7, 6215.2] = 56.89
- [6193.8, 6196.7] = 55.53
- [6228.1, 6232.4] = 54.48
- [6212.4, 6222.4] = 51.74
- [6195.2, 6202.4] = 55.57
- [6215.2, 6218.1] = 46.77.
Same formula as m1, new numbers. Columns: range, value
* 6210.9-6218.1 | 46.8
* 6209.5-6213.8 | 51.9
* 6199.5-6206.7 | 50.2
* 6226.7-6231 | 49.7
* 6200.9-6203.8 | 49.7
